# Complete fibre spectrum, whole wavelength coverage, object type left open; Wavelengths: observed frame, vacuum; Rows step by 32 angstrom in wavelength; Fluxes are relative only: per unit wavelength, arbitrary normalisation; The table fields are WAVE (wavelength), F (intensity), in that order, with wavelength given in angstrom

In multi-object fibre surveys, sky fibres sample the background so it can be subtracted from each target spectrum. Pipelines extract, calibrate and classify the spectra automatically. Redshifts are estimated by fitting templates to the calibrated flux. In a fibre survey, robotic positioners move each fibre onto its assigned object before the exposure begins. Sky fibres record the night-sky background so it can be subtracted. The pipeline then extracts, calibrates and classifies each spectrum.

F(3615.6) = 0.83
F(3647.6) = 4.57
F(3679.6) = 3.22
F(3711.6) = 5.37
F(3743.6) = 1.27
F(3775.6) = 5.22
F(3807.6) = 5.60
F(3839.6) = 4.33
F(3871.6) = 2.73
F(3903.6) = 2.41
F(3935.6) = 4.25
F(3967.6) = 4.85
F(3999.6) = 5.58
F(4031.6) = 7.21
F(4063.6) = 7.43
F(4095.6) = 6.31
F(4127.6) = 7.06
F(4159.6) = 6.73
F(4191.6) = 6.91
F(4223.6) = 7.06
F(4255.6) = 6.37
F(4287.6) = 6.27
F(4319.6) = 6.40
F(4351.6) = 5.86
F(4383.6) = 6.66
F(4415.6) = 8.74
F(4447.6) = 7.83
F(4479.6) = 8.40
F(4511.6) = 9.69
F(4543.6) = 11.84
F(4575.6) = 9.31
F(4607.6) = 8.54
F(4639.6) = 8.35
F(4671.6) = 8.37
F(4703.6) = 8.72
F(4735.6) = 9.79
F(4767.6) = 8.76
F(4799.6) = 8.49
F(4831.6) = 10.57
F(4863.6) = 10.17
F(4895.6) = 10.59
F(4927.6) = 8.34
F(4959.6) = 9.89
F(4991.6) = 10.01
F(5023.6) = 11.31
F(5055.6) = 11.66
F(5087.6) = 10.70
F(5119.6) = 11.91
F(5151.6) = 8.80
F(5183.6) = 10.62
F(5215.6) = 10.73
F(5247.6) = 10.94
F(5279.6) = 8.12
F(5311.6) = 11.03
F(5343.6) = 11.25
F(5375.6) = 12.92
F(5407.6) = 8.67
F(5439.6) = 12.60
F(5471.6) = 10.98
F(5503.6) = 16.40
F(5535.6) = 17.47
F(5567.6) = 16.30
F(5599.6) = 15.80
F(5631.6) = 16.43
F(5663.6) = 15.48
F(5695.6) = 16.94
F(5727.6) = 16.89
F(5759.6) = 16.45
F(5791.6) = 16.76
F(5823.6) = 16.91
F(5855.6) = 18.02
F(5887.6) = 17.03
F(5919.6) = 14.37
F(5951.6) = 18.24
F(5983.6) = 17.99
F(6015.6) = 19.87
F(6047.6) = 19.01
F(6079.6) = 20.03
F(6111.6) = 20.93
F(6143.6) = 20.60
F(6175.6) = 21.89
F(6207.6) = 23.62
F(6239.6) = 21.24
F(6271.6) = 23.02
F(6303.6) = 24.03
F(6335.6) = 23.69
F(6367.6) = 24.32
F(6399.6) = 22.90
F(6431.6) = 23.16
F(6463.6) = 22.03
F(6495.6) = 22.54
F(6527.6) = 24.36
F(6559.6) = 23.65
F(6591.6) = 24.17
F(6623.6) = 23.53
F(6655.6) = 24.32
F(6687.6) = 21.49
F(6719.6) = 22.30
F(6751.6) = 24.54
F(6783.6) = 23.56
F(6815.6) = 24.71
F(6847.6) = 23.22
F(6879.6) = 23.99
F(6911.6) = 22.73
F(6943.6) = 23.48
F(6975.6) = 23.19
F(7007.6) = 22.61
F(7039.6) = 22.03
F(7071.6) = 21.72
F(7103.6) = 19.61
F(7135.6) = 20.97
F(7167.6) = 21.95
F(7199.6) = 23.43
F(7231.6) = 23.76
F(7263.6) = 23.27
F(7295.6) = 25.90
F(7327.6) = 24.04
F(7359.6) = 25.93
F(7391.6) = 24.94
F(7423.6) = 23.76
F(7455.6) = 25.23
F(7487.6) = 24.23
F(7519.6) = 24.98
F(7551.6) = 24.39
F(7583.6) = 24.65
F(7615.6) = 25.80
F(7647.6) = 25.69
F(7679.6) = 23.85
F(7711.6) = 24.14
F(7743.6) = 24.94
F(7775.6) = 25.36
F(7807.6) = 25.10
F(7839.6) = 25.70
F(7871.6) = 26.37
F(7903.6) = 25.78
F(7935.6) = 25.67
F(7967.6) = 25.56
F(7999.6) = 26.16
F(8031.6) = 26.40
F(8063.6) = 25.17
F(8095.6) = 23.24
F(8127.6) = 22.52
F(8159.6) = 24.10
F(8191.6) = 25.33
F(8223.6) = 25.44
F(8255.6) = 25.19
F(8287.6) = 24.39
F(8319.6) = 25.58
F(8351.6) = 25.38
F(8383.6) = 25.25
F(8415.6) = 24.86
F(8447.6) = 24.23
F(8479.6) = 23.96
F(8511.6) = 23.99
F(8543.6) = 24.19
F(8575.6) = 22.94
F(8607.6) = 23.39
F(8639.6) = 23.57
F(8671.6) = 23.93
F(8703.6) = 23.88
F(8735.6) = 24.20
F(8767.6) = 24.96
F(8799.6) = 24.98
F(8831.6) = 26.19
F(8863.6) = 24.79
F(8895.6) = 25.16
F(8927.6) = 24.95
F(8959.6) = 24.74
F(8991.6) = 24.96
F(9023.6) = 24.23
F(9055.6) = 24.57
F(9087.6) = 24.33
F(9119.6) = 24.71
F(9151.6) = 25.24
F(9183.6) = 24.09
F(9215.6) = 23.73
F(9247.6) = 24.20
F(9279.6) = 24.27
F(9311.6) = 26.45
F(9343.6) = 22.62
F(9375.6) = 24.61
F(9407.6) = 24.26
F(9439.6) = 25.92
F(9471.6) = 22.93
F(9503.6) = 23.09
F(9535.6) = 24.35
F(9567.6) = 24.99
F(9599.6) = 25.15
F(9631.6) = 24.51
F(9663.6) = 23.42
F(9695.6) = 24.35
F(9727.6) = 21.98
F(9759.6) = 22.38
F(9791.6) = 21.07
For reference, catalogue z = 0.38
